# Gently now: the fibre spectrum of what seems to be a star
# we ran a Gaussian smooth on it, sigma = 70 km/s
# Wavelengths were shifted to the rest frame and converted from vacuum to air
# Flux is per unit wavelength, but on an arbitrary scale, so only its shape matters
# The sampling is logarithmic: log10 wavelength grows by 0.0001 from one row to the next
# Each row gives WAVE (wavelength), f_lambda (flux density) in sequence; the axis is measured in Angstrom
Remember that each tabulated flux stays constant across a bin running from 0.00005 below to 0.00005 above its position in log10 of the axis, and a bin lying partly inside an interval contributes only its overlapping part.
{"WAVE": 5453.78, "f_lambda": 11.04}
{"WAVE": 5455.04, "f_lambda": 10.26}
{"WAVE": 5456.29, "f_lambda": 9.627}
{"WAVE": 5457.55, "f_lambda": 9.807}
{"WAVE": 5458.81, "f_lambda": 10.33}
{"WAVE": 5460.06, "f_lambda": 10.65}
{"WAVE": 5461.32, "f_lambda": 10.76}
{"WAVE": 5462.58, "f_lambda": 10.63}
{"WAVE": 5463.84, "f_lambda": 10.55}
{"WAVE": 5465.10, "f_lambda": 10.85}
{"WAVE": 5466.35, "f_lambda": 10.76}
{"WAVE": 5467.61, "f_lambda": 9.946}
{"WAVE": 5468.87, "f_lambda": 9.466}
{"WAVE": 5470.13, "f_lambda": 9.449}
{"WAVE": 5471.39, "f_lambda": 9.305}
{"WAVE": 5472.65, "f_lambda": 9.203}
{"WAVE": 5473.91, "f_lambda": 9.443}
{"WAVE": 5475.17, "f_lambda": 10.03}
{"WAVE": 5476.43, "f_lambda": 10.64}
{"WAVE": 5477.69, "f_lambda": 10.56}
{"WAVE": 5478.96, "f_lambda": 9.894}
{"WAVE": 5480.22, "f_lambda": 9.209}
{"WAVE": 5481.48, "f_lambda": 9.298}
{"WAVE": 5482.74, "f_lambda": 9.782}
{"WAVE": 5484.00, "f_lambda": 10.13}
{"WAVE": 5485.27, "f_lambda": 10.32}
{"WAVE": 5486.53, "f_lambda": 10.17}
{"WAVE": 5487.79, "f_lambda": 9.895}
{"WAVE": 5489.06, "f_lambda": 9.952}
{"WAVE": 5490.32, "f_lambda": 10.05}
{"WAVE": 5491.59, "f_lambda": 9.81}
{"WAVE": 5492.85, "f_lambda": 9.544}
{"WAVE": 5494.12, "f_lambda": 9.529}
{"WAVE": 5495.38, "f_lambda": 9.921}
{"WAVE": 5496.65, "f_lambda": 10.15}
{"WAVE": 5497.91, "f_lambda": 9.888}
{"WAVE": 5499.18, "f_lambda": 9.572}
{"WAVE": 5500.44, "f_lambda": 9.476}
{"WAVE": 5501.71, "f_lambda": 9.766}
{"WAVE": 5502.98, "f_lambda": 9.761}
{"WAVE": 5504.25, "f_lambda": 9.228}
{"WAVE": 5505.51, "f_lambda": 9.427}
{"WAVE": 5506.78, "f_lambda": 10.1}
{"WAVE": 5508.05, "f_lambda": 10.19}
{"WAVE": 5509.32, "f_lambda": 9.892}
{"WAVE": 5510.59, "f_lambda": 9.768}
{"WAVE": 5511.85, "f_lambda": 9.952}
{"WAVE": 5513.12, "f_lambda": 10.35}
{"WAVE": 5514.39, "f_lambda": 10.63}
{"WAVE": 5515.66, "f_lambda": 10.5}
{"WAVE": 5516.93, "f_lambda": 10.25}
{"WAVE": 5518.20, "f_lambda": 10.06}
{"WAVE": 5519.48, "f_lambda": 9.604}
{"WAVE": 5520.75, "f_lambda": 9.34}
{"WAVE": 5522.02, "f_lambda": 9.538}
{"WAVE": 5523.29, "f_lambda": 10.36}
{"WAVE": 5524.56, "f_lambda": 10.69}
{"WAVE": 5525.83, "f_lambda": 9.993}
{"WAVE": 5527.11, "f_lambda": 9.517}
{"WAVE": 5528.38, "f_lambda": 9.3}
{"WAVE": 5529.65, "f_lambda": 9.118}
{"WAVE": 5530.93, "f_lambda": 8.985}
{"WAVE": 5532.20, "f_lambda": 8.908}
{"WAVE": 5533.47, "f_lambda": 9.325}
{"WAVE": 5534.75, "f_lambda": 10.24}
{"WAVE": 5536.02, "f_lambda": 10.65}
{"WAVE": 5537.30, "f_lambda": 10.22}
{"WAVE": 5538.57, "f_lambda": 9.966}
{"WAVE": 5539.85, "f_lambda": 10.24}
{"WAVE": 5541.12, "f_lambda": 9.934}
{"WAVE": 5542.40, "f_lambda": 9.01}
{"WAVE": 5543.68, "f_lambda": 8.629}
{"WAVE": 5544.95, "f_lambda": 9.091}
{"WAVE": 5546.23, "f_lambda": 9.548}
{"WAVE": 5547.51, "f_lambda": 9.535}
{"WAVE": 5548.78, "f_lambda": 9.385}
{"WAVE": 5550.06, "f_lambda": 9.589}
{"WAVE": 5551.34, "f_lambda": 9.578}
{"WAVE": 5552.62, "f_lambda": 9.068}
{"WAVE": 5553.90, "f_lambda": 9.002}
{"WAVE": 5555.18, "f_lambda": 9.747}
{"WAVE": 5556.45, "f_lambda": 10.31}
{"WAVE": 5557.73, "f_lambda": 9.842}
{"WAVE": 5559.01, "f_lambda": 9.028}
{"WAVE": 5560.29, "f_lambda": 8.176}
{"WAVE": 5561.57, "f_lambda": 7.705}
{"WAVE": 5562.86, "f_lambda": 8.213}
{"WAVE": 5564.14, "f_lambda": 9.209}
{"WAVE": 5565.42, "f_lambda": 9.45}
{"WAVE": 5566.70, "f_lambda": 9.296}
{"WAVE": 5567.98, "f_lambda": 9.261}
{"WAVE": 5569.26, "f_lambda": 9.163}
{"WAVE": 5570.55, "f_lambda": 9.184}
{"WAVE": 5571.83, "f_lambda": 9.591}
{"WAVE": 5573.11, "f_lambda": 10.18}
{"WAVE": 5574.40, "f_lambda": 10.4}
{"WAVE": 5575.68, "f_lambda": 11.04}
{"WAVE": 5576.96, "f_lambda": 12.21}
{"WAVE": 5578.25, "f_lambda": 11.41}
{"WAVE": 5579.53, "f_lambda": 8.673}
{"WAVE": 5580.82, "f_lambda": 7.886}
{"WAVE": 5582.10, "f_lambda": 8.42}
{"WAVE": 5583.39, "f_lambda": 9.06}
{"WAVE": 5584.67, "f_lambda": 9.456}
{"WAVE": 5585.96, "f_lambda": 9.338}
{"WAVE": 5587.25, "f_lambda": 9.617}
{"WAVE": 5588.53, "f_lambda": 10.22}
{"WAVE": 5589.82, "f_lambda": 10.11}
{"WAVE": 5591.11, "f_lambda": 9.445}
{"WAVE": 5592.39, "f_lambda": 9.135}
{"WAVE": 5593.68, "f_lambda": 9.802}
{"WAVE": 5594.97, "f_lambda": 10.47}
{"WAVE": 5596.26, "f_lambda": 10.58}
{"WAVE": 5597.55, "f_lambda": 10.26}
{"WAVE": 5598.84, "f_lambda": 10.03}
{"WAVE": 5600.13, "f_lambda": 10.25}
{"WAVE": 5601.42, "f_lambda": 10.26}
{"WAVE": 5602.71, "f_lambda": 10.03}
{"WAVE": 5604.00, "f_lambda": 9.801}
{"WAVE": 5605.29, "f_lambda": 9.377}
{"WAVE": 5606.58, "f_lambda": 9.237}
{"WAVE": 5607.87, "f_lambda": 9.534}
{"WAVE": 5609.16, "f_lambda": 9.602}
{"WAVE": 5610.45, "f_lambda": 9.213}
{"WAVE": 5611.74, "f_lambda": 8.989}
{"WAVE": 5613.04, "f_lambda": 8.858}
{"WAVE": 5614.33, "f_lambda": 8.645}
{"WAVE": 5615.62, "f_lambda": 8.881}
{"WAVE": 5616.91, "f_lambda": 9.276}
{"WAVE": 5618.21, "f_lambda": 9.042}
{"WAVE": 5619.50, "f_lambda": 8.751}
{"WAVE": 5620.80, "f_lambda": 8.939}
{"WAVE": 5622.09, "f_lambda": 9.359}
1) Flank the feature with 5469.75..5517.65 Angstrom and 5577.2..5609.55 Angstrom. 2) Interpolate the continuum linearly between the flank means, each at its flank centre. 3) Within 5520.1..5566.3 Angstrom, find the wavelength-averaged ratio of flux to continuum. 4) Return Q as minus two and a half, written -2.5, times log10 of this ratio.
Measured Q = 0.04 mag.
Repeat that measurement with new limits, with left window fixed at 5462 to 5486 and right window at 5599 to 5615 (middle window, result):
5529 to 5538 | 0.01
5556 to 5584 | 0.02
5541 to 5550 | 0.05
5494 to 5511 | 0.01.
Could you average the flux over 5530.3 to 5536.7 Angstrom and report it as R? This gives 9.63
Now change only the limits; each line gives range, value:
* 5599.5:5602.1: 10.3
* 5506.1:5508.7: 10.1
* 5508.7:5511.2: 9.83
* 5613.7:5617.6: 8.94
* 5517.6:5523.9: 9.77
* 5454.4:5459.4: 10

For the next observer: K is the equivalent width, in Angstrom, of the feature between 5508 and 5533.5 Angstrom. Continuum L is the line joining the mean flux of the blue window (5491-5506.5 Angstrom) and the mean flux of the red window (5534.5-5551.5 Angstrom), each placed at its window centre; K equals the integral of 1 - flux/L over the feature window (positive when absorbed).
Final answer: -0.4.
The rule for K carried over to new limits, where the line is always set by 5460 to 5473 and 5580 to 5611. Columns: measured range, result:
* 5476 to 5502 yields 0.4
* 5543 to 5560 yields 0.7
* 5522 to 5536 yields 0.3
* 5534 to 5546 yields 0.1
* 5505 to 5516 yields -0.1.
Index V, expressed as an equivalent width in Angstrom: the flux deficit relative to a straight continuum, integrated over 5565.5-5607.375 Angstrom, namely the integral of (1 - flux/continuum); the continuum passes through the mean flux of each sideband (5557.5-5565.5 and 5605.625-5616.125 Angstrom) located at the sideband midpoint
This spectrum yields -4.1 Angstrom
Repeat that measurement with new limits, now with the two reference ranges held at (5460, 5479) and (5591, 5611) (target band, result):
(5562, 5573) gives 0.8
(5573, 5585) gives 0.0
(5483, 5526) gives 0.5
